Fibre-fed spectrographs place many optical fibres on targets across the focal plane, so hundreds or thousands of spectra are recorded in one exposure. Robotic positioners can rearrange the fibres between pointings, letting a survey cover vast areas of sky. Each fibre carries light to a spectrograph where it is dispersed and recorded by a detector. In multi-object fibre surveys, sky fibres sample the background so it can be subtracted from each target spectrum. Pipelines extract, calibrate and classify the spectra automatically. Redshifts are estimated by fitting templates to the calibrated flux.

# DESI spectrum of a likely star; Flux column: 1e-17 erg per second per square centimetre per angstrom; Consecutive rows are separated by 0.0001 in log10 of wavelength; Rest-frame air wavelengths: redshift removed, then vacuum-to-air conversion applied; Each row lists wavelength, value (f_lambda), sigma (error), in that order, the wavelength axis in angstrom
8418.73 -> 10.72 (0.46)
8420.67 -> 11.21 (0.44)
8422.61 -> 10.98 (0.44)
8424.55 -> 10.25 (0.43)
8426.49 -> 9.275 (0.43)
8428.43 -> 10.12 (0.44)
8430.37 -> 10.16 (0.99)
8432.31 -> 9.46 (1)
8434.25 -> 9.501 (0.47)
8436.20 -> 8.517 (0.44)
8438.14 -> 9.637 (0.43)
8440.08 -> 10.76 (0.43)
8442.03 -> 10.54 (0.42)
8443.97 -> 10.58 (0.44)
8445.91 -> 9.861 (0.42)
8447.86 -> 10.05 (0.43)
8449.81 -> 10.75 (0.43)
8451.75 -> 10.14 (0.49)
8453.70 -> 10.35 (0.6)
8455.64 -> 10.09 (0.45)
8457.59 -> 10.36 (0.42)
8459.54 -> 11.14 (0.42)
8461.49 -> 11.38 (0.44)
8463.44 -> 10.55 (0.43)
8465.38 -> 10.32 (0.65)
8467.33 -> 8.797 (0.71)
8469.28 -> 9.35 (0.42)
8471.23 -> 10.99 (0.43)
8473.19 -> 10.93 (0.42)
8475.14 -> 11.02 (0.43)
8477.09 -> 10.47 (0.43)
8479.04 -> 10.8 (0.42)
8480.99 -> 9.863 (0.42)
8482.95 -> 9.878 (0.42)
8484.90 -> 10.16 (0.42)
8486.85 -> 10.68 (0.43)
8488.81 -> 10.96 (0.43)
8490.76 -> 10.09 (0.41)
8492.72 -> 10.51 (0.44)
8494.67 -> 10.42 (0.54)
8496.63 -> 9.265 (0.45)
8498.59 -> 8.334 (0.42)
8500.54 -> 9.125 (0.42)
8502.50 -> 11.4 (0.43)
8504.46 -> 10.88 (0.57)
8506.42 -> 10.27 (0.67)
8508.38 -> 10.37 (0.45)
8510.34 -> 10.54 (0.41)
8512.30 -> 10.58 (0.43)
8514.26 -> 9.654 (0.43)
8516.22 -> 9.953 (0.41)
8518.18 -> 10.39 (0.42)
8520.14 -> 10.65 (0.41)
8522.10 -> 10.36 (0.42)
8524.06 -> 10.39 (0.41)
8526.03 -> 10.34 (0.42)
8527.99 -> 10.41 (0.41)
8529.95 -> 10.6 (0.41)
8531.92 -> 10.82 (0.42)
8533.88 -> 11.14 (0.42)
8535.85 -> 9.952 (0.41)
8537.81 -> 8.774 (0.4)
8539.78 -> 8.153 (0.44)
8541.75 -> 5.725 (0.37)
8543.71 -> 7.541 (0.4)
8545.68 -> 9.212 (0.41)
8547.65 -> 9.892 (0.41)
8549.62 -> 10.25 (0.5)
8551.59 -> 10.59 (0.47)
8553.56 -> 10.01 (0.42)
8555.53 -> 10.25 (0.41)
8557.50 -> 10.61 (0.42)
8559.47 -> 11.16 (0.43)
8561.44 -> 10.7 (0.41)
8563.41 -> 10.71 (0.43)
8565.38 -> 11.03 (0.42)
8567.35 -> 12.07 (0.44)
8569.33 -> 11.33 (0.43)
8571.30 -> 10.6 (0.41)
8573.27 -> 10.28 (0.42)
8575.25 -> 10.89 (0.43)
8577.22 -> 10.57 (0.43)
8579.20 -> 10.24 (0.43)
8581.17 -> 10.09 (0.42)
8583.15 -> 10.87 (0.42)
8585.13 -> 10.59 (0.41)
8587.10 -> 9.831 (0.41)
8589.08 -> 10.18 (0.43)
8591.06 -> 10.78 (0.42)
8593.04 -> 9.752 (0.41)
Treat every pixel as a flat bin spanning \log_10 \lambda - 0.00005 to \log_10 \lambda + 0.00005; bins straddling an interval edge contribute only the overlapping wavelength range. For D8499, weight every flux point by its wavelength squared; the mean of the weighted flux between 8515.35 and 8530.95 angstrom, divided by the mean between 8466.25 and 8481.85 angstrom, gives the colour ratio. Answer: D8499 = 1.02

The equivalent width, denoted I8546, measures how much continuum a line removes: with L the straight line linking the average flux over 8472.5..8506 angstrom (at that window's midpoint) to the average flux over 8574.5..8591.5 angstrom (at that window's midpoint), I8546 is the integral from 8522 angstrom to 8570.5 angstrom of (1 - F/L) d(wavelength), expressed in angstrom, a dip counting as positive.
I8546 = 1.4 angstrom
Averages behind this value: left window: 10.3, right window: 10.4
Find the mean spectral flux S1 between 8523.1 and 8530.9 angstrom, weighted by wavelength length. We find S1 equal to 10.4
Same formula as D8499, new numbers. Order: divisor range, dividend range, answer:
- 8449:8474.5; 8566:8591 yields 1.05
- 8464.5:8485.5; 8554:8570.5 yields 1.09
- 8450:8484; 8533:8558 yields 0.92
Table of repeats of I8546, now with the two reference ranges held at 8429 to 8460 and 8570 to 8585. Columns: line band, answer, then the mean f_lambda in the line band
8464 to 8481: -0.2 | 10.3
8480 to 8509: 0.3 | 10.1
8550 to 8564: -0.1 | 10.6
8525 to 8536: -0.2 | 10.6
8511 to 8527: 0.1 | 10.3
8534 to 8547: 2.4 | 8.46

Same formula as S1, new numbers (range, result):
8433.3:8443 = 9.79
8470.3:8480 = 10.8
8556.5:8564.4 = 10.8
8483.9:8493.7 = 10.5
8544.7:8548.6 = 9.54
